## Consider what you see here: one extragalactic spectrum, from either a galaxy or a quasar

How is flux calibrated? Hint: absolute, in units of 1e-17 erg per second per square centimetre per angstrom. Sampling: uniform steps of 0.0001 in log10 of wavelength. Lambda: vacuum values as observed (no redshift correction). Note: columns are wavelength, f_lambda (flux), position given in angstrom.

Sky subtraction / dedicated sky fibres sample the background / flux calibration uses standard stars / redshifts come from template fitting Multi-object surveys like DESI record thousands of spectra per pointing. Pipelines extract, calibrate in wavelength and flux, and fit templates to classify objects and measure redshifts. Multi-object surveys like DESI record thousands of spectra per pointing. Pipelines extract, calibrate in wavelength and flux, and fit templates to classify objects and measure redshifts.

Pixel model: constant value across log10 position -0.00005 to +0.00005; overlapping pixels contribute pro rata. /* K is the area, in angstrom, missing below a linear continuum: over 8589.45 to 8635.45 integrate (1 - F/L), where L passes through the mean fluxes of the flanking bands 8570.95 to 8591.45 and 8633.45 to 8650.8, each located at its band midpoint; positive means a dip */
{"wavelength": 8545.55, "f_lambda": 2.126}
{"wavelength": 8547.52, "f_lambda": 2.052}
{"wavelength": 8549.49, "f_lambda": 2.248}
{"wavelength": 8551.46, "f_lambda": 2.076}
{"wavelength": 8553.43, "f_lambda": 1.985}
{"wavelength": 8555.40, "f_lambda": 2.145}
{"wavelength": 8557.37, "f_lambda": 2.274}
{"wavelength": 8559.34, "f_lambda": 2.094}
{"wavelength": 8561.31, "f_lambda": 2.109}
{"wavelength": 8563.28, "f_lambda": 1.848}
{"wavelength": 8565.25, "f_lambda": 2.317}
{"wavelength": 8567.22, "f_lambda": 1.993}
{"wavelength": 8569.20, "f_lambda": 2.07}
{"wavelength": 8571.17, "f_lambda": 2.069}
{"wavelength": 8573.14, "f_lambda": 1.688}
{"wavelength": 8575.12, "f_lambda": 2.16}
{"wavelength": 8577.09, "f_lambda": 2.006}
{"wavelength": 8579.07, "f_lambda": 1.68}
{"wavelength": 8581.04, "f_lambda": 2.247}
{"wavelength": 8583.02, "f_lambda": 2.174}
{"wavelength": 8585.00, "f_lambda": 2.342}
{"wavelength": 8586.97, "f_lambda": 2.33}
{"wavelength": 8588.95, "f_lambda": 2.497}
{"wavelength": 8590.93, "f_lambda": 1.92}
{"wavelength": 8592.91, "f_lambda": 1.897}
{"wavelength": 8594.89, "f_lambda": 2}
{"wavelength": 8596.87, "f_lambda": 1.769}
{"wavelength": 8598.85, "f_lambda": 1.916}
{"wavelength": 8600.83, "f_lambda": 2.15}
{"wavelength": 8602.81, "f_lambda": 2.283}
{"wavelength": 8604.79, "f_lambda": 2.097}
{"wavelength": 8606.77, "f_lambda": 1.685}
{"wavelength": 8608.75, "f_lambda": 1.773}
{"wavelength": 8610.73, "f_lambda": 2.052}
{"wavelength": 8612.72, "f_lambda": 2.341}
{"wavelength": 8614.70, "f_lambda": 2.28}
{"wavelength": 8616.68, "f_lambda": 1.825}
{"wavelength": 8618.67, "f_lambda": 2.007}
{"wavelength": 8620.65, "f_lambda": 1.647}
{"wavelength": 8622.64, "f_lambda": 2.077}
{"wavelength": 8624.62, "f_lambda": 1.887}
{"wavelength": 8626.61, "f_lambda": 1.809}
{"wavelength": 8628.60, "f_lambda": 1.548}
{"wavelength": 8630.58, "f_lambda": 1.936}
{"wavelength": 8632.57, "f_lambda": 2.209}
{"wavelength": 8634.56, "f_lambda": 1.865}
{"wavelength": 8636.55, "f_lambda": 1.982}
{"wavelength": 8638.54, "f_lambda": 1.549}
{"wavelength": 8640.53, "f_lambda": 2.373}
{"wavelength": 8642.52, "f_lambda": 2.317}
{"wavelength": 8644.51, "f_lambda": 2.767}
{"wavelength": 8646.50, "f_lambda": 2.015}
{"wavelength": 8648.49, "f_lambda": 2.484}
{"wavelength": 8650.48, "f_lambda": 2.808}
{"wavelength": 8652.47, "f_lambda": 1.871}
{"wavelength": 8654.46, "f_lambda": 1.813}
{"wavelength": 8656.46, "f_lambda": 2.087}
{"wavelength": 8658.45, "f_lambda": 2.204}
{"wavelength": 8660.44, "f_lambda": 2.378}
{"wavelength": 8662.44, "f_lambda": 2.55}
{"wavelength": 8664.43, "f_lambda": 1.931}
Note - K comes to 4.3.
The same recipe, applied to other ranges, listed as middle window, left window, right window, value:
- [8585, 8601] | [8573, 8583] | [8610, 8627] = -0.6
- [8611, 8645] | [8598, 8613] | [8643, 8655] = 2.5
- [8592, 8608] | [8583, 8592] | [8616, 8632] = 1.1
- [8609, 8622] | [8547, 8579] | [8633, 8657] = 0.7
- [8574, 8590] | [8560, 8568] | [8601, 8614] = -0.9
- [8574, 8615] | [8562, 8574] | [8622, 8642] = -2.0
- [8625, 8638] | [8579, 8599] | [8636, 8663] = 1.8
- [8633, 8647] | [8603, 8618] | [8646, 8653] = 0.8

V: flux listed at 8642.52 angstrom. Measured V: 2.317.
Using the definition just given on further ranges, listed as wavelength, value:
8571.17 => 2.069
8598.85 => 1.916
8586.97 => 2.33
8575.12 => 2.16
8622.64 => 2.077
